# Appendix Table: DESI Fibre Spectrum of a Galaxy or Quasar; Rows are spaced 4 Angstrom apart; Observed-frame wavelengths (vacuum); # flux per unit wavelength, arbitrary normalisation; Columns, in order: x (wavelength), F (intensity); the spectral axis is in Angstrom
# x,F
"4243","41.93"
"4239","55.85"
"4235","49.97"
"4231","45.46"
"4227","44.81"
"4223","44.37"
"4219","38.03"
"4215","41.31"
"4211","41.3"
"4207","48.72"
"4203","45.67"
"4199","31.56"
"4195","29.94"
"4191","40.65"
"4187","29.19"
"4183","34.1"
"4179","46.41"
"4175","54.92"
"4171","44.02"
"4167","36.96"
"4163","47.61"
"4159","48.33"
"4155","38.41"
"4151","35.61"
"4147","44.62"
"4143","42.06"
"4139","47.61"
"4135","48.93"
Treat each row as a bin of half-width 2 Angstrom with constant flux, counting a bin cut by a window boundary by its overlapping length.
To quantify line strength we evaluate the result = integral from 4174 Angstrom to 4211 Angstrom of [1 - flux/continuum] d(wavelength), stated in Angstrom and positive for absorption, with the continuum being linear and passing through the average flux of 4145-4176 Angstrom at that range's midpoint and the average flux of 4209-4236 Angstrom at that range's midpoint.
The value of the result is 3.1 Angstrom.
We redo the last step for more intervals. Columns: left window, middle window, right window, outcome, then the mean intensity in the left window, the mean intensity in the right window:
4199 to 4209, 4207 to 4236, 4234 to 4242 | 2.6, 44.1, 51.9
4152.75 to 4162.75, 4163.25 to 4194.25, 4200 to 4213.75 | 2.2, 43.9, 44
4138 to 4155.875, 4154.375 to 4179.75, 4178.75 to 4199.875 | -4.9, 41.5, 34.6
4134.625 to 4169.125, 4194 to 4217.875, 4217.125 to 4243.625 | 2.7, 43.1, 46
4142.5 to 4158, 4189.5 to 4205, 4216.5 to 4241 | 2.5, 40.5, 46.3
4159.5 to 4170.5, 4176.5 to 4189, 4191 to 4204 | 0.7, 43.3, 35.7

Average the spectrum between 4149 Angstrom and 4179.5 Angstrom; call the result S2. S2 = 43.9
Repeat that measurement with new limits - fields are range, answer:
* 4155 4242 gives 42.7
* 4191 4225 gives 40.1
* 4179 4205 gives 36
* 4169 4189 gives 41.7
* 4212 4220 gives 40.1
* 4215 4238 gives 44.7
